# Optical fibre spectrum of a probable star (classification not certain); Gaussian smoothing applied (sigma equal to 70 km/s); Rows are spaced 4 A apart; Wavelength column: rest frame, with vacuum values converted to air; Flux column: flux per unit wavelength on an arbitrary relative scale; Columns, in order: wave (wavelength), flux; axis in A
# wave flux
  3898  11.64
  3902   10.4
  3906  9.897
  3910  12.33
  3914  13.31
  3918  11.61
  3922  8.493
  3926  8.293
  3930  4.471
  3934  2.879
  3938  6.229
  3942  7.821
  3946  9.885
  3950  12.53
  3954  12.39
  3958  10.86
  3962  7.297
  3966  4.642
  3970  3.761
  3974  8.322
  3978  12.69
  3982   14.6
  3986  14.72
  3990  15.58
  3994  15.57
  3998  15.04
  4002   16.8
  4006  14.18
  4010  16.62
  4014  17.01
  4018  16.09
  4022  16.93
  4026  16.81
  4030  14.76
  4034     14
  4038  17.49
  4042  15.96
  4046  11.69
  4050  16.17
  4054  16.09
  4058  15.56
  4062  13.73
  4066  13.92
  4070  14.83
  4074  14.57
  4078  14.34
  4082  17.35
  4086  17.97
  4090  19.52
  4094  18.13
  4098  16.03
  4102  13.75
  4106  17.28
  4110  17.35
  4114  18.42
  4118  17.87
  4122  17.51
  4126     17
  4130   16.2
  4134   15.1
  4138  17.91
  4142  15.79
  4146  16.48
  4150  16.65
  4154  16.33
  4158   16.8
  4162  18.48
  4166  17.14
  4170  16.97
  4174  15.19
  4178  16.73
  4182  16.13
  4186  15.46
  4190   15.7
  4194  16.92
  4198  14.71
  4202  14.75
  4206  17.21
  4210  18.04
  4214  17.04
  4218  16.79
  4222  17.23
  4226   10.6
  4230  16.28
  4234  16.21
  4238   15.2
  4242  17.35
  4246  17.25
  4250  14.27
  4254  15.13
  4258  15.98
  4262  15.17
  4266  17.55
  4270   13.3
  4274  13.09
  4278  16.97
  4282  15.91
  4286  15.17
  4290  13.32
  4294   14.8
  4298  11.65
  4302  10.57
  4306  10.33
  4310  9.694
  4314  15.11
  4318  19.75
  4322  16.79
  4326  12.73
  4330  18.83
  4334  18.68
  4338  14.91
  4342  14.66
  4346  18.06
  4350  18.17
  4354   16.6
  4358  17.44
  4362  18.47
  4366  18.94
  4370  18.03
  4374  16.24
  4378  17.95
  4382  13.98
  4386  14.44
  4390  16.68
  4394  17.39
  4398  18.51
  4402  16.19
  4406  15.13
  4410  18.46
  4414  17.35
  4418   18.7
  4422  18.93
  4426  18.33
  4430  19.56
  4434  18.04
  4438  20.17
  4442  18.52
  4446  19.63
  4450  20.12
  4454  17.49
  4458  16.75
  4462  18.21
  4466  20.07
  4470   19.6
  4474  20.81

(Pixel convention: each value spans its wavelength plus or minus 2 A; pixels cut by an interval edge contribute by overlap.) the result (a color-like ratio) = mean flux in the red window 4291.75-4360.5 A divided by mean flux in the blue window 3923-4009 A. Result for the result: 1.46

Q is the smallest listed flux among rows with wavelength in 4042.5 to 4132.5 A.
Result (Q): 11.69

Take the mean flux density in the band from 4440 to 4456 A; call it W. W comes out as 18.9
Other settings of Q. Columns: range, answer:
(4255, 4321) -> 9.694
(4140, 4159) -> 15.79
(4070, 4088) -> 14.34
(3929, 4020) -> 2.879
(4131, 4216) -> 14.71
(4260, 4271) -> 13.3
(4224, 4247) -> 10.6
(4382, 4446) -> 13.98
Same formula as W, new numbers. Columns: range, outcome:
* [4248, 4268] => 15.6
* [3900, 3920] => 11.5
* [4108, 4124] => 17.8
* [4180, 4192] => 15.8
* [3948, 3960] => 11.9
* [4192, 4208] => 15.9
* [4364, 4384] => 17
